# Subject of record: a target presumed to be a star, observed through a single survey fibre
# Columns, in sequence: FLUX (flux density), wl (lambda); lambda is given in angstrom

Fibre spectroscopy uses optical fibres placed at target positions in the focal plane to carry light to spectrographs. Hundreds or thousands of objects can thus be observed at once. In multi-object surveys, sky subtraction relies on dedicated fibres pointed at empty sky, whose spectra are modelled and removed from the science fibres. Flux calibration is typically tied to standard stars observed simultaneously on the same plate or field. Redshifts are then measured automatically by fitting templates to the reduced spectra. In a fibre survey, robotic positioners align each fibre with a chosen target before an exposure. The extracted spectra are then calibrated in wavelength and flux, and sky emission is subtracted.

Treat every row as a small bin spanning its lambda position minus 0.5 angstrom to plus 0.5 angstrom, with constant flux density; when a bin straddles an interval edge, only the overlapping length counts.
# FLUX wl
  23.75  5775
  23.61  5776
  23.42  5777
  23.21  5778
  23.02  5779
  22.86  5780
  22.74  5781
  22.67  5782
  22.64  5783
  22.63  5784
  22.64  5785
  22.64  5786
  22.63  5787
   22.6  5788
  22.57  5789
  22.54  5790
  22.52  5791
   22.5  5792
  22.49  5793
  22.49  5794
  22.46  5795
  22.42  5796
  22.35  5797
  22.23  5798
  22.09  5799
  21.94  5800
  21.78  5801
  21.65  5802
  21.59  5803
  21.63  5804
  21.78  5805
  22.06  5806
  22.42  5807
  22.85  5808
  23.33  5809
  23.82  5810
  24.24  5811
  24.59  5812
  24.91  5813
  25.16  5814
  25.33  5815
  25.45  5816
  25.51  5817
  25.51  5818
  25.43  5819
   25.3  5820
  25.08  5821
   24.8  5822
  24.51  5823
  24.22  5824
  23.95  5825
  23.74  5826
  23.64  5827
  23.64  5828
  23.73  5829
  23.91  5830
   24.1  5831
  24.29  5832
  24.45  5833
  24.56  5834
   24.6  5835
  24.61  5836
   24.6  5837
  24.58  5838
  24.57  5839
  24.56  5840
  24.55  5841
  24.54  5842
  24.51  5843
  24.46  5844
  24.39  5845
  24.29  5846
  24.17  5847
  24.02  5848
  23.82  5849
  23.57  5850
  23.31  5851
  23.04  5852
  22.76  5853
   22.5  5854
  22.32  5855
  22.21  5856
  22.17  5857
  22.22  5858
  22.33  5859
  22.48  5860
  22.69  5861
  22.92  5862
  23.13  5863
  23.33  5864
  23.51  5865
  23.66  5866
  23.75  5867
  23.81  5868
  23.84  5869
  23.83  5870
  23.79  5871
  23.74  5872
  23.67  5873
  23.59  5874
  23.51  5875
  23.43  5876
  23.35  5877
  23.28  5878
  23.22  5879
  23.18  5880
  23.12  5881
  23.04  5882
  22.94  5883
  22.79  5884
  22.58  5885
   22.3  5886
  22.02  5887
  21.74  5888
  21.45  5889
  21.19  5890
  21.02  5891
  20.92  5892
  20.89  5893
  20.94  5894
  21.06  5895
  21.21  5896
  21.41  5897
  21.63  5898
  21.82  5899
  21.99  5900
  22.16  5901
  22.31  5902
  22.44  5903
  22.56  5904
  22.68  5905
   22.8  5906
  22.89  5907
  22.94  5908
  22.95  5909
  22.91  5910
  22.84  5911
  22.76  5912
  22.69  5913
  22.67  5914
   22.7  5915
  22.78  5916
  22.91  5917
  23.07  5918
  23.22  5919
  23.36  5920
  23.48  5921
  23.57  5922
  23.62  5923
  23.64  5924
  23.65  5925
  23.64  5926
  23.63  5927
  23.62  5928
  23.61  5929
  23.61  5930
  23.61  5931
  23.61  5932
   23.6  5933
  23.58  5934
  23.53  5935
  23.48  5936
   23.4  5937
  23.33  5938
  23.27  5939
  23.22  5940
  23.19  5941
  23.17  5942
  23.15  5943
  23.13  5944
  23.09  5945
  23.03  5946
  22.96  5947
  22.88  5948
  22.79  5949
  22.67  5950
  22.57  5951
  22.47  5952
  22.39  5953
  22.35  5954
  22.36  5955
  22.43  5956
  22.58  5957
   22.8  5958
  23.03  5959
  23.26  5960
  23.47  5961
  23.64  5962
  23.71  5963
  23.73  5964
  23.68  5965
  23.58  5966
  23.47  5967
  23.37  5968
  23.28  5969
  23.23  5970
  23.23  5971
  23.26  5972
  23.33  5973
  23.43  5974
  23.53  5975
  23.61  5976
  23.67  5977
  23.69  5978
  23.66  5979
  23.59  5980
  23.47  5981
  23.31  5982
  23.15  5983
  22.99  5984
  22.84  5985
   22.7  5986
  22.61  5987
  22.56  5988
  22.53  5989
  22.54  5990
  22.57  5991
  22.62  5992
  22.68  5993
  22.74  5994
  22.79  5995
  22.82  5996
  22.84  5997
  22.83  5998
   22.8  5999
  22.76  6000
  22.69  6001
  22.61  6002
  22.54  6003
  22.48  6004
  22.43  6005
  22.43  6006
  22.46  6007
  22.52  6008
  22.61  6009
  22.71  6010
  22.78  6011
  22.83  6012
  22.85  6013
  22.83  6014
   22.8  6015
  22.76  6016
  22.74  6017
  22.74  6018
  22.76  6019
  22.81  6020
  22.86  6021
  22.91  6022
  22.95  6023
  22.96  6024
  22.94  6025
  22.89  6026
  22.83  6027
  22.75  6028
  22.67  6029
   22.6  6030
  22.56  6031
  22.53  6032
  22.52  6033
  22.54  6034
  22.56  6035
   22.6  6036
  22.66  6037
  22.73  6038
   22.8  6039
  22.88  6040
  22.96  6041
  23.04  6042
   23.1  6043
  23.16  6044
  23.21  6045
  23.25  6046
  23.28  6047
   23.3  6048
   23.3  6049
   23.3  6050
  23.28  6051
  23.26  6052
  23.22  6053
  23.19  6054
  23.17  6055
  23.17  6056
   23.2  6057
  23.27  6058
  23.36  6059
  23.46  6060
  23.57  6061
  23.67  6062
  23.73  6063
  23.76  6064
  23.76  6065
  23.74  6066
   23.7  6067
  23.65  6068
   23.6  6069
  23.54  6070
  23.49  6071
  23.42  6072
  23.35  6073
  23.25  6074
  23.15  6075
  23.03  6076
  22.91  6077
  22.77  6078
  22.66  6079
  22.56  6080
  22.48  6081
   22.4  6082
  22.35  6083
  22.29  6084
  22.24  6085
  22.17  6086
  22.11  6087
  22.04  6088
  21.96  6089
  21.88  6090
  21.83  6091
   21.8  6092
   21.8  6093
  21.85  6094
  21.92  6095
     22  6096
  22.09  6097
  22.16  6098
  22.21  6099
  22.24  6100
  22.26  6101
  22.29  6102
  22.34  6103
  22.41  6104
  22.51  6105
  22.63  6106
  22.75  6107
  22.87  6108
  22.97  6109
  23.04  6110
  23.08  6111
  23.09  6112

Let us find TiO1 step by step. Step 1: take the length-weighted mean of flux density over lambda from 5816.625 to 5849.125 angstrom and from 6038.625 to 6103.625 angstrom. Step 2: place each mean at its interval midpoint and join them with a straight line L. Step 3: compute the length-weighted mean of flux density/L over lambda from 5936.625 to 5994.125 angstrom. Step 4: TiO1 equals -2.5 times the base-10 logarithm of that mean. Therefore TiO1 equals 0.02 mag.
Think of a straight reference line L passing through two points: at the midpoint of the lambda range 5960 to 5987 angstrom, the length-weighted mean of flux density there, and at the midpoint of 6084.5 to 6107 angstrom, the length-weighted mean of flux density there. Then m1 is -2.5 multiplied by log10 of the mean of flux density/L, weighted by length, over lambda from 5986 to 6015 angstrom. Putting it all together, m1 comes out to 0.02 mag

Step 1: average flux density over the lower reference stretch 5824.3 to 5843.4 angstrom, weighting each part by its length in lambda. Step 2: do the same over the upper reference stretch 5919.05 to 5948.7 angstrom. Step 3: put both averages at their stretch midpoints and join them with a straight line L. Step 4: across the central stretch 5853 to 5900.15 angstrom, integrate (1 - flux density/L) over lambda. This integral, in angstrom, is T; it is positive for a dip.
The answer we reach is 2.6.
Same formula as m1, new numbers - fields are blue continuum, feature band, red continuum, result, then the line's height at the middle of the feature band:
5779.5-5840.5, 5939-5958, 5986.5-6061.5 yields 0.013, 23.1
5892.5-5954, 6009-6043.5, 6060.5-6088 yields 0.011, 23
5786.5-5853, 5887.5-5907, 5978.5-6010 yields 0.075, 23.3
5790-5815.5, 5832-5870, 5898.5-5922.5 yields -0.040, 22.8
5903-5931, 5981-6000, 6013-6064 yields 0.012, 23.1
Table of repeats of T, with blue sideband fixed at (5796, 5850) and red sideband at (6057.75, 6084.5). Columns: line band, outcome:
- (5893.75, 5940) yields 1.4 angstrom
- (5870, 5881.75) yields 0.2 angstrom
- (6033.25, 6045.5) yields 0.2 angstrom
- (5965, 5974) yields 0.1 angstrom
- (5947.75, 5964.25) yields 0.5 angstrom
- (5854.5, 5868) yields 0.5 angstrom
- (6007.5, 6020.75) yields 0.4 angstrom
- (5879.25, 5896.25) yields 1.3 angstrom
